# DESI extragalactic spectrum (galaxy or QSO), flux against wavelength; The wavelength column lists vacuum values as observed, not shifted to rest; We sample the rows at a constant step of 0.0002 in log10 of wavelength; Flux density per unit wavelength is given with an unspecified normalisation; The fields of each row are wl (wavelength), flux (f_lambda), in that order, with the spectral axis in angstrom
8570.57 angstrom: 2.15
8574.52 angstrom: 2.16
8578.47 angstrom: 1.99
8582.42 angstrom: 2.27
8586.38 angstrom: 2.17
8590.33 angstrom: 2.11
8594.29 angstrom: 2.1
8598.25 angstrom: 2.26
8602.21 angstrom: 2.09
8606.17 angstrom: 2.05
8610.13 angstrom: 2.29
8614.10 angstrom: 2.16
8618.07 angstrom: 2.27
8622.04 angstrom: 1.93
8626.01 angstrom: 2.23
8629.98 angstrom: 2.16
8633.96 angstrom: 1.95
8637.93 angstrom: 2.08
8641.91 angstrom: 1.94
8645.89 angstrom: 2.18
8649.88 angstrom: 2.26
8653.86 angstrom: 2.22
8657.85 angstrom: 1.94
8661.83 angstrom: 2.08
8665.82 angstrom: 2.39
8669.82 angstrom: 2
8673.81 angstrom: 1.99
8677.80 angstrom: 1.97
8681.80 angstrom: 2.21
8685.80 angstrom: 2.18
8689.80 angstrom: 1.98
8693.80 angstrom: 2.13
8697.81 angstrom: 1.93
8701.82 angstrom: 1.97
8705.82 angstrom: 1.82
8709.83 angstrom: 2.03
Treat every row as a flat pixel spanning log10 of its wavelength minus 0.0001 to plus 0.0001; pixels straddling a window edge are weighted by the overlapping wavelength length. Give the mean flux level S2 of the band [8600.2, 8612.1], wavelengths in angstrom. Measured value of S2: 2.14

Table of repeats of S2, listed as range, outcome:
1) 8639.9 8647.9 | 2.06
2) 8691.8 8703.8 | 2.01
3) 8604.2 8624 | 2.14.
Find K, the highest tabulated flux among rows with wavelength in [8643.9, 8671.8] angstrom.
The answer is 2.39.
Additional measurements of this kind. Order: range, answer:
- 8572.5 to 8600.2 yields 2.27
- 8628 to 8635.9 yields 2.16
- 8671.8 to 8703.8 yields 2.21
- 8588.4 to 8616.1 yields 2.29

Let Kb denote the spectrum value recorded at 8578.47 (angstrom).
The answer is 1.99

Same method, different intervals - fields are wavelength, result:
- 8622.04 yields 1.93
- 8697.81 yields 1.93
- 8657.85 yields 1.94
